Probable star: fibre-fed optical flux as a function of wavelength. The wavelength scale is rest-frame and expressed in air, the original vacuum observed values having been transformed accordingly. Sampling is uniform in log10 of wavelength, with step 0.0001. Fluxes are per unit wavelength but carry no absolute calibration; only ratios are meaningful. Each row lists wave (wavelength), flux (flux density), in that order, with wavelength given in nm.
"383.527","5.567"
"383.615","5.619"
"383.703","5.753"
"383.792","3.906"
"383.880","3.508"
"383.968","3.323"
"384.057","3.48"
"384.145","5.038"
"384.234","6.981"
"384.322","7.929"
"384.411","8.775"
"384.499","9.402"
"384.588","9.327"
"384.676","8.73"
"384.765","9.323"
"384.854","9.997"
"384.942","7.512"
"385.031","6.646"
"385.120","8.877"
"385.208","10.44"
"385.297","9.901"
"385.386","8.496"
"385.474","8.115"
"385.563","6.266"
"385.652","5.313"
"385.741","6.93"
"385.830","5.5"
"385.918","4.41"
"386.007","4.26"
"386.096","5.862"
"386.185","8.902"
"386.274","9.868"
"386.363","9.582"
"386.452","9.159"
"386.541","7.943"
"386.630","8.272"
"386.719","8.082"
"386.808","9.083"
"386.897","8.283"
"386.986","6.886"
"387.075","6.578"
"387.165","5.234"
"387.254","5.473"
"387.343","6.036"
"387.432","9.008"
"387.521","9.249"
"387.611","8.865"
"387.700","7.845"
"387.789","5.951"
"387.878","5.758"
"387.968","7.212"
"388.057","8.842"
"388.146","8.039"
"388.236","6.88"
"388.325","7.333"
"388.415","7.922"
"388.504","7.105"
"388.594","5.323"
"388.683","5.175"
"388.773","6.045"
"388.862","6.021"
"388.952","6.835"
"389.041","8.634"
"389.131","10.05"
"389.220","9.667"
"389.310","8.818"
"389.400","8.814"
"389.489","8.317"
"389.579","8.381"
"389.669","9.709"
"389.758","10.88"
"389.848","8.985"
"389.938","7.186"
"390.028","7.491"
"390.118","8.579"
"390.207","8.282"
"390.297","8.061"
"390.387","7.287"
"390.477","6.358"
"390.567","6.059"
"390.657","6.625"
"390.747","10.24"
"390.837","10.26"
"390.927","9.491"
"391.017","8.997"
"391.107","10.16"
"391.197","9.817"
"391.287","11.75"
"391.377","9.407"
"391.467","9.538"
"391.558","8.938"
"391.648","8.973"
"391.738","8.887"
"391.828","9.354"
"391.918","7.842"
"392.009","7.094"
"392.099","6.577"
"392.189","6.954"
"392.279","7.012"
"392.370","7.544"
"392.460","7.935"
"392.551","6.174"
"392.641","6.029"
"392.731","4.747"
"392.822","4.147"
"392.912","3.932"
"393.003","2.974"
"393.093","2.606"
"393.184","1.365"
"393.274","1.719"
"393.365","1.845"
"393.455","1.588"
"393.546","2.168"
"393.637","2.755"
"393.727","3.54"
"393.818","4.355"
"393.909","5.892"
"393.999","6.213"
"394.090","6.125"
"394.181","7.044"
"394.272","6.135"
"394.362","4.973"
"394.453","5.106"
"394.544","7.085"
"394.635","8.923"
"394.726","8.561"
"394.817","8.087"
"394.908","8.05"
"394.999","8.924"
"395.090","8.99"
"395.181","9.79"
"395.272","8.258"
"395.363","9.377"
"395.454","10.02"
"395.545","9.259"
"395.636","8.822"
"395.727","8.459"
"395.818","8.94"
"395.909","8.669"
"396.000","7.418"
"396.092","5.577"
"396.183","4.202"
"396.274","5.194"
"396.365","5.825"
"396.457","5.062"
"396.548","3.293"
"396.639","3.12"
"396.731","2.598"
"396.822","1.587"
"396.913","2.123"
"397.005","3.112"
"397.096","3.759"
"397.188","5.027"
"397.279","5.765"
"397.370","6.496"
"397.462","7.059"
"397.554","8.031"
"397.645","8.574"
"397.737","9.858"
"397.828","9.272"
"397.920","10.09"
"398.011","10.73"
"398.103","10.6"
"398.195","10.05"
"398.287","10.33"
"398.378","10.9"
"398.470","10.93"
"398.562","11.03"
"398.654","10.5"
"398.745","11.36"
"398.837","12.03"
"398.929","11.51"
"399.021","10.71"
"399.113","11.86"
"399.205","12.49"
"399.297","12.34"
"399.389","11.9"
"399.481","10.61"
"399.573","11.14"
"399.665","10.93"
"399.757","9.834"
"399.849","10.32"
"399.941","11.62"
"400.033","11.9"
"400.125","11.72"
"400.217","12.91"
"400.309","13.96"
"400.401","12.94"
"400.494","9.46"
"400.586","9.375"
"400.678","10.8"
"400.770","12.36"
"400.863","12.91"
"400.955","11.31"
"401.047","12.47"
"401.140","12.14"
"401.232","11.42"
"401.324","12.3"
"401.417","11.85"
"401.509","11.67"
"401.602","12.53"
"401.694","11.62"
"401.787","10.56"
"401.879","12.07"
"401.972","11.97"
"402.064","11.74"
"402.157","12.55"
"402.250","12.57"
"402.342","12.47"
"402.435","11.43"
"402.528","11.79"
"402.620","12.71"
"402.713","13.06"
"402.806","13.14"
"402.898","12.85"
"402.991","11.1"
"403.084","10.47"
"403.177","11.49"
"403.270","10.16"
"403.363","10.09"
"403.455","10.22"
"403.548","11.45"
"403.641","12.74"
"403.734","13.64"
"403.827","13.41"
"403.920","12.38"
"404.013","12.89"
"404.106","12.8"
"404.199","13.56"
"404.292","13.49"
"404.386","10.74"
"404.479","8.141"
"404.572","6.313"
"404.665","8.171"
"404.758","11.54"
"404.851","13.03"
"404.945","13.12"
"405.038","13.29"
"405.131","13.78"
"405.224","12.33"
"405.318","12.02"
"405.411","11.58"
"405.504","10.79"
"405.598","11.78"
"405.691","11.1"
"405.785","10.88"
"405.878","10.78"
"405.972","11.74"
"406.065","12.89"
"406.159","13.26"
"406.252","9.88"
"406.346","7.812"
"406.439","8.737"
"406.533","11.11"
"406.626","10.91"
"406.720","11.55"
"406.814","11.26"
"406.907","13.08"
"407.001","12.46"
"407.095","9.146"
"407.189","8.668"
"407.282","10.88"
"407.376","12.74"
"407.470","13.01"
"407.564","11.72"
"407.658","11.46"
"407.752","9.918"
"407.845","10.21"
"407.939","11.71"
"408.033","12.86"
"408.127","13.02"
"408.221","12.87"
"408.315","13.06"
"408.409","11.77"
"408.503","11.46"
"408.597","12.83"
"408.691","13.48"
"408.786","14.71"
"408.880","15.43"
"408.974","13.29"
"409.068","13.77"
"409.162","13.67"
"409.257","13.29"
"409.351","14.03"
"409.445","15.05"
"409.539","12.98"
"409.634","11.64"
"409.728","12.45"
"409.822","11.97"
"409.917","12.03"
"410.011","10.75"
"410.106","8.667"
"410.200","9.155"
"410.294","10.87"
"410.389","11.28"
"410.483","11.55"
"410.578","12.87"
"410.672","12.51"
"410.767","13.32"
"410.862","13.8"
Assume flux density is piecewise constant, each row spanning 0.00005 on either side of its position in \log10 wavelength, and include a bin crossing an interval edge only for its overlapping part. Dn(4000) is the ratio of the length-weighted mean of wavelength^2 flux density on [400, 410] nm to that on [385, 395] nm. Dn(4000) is 1.79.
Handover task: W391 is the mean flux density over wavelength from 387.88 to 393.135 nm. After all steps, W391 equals 7.71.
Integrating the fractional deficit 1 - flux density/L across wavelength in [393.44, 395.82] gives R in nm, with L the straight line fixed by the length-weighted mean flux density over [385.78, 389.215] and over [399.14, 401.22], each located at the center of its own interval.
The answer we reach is 0.69 nm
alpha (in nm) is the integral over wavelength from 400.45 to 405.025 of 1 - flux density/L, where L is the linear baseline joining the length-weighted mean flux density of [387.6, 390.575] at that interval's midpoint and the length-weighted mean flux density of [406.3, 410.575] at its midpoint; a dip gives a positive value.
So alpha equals -0.44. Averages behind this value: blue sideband 7.74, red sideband 11.9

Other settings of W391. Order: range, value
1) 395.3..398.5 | 7.14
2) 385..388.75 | 7.4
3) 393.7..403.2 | 9.39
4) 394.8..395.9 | 8.93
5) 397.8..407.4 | 11.5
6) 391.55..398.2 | 6.36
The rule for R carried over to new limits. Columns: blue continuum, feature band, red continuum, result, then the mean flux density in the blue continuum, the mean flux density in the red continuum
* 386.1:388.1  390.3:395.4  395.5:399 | 0.58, 7.78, 7.58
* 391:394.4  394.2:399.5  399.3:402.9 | 0.52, 6.11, 11.8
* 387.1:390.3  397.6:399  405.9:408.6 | -0.13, 7.71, 11.4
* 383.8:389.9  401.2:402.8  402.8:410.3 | -0.18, 7.56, 11.8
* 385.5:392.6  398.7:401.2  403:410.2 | -0.32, 7.83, 11.8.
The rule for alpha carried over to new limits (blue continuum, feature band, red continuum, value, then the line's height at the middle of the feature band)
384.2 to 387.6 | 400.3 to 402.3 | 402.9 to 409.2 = -0.184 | 10.8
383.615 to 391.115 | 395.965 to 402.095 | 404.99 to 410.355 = 0.367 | 10.1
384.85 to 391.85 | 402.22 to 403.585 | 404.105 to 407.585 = -0.118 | 10.7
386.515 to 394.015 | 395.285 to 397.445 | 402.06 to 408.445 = 0.734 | 8.95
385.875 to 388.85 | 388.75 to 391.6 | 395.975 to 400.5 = -0.357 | 7.67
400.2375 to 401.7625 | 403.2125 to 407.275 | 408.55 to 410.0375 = 0.381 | 12.5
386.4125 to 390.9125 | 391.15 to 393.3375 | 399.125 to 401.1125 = 0.545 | 8.98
